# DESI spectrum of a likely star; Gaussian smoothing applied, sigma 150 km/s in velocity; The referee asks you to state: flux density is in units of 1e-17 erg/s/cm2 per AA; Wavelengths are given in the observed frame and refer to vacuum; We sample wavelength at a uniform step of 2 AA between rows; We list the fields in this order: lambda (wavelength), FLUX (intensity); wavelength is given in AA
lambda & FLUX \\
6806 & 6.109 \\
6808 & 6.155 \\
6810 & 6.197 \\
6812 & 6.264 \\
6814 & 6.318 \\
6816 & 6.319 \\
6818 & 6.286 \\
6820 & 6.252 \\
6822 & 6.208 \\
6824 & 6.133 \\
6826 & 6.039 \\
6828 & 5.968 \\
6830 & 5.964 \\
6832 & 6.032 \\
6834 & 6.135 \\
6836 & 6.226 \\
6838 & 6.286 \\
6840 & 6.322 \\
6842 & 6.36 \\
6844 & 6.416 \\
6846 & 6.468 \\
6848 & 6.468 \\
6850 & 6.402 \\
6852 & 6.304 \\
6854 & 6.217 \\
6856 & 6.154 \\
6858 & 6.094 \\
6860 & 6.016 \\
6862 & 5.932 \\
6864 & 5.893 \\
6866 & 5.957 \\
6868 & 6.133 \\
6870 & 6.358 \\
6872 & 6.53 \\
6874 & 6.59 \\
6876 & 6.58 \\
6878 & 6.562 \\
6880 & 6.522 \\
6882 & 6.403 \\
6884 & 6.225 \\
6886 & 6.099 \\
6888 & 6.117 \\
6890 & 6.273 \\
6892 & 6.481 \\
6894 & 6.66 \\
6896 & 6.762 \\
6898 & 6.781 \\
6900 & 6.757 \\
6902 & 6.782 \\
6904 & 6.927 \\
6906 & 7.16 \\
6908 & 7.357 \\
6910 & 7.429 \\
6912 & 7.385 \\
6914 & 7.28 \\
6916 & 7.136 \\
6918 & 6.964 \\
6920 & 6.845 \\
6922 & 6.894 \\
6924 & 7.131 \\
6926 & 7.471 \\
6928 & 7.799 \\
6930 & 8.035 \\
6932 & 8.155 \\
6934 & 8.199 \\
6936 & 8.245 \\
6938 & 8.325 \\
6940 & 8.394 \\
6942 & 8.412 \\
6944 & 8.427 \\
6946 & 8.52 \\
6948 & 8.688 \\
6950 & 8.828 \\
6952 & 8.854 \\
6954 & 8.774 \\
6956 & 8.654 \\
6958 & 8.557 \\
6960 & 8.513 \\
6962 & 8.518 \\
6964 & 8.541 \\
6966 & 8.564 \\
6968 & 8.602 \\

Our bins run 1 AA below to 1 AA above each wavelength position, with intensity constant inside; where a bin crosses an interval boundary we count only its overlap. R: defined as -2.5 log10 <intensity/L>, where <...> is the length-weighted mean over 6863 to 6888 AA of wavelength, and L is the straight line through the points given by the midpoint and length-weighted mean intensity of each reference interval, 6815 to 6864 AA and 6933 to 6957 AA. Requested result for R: 0.11 mag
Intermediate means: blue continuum 6.2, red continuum 8.53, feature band 6.31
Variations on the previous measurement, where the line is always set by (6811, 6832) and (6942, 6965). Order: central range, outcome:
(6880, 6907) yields 0.145 mag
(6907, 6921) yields 0.098 mag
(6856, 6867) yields 0.154 mag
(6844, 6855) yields 0.051 mag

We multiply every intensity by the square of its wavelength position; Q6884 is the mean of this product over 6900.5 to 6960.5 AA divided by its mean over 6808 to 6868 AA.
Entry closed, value 1.3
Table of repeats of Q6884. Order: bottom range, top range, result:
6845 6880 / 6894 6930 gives 1.15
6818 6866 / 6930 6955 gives 1.41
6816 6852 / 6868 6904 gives 1.06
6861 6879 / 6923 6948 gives 1.32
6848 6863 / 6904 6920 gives 1.18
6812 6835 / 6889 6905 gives 1.11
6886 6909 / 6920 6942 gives 1.18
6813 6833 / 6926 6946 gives 1.38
